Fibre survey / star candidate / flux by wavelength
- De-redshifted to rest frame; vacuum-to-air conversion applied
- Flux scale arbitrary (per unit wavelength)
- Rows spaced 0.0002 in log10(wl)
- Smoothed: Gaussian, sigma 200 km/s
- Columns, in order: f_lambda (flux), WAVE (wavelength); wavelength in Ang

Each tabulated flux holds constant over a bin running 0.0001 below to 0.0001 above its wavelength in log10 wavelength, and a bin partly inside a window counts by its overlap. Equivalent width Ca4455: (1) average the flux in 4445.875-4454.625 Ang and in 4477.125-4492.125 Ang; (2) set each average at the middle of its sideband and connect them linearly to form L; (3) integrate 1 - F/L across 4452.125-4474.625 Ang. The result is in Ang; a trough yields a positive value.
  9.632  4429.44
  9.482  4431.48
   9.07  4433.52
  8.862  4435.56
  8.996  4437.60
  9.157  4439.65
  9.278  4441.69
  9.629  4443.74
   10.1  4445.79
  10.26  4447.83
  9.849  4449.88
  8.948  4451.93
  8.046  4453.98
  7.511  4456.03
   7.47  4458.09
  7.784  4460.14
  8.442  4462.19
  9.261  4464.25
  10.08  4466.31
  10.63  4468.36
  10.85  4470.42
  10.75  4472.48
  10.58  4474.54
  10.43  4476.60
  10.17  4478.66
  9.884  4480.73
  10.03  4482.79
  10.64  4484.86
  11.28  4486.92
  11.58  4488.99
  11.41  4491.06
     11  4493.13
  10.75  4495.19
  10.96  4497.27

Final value 1.8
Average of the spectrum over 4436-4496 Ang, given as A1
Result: 9.81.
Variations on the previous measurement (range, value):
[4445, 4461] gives 8.74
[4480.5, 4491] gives 10.8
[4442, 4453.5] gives 9.65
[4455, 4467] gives 8.37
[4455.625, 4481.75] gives 9.57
